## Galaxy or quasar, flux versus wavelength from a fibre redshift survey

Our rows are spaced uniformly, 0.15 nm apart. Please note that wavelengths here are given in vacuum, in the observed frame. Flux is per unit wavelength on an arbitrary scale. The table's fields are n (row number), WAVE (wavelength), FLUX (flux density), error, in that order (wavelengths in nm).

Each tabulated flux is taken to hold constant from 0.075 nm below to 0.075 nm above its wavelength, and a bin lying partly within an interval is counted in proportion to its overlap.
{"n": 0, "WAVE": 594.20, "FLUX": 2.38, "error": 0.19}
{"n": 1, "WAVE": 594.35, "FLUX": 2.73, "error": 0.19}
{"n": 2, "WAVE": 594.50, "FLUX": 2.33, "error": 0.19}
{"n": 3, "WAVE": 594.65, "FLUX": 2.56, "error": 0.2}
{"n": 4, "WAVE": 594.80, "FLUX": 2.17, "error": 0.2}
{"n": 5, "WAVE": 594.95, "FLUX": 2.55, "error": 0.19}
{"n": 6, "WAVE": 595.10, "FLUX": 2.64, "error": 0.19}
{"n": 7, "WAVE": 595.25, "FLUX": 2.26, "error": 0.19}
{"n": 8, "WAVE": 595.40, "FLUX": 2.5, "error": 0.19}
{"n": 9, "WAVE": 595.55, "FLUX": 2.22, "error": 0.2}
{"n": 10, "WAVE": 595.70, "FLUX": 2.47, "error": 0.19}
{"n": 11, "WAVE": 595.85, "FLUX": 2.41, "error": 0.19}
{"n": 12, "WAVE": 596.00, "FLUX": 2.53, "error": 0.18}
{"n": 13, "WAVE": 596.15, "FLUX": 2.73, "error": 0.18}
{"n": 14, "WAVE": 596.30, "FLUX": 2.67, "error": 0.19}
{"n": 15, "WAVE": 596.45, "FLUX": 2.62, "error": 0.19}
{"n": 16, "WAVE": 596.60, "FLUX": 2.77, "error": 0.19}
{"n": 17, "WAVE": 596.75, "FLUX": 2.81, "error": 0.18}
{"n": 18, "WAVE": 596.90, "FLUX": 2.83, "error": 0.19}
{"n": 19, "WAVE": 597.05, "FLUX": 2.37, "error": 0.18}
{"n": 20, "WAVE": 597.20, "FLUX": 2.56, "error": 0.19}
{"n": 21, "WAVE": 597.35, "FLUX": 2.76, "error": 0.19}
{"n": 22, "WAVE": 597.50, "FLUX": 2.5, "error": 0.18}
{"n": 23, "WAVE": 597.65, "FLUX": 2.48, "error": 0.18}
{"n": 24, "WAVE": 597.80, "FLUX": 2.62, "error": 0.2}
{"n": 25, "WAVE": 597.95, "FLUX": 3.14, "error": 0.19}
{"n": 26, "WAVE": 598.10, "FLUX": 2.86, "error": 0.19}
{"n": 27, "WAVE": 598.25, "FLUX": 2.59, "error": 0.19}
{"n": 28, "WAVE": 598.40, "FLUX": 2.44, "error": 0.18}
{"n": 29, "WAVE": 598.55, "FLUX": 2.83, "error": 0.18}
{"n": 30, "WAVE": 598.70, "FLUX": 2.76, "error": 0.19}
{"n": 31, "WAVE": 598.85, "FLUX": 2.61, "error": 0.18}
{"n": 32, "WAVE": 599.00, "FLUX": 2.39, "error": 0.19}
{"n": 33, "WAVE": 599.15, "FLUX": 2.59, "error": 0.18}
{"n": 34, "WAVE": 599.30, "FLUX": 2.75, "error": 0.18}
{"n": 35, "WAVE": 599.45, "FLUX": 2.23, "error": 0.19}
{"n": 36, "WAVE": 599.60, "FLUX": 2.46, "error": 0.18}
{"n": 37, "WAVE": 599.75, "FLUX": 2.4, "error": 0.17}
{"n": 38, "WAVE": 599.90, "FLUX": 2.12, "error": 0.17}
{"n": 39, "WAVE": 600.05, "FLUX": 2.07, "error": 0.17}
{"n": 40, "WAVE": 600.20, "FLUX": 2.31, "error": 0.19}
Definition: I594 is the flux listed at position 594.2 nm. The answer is 2.38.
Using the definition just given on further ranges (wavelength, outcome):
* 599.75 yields 2.4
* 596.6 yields 2.77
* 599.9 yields 2.12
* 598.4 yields 2.44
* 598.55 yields 2.83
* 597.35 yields 2.76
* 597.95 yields 3.14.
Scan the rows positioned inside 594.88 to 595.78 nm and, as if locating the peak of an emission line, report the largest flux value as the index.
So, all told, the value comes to 2.64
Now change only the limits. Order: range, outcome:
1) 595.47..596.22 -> 2.73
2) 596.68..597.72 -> 2.83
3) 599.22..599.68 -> 2.75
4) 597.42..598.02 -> 3.14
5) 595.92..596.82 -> 2.81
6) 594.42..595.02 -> 2.56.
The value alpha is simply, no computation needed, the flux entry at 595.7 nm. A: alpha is 2.47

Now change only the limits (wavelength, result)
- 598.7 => 2.76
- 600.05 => 2.07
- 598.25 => 2.59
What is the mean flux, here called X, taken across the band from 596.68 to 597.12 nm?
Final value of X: 2.67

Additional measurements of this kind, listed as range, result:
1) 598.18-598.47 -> 2.52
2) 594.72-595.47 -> 2.42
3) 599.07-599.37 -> 2.66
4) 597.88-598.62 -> 2.77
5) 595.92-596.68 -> 2.66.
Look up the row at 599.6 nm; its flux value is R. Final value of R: 2.46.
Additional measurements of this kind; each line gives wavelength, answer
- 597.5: 2.5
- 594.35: 2.73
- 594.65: 2.56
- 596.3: 2.67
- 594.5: 2.33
